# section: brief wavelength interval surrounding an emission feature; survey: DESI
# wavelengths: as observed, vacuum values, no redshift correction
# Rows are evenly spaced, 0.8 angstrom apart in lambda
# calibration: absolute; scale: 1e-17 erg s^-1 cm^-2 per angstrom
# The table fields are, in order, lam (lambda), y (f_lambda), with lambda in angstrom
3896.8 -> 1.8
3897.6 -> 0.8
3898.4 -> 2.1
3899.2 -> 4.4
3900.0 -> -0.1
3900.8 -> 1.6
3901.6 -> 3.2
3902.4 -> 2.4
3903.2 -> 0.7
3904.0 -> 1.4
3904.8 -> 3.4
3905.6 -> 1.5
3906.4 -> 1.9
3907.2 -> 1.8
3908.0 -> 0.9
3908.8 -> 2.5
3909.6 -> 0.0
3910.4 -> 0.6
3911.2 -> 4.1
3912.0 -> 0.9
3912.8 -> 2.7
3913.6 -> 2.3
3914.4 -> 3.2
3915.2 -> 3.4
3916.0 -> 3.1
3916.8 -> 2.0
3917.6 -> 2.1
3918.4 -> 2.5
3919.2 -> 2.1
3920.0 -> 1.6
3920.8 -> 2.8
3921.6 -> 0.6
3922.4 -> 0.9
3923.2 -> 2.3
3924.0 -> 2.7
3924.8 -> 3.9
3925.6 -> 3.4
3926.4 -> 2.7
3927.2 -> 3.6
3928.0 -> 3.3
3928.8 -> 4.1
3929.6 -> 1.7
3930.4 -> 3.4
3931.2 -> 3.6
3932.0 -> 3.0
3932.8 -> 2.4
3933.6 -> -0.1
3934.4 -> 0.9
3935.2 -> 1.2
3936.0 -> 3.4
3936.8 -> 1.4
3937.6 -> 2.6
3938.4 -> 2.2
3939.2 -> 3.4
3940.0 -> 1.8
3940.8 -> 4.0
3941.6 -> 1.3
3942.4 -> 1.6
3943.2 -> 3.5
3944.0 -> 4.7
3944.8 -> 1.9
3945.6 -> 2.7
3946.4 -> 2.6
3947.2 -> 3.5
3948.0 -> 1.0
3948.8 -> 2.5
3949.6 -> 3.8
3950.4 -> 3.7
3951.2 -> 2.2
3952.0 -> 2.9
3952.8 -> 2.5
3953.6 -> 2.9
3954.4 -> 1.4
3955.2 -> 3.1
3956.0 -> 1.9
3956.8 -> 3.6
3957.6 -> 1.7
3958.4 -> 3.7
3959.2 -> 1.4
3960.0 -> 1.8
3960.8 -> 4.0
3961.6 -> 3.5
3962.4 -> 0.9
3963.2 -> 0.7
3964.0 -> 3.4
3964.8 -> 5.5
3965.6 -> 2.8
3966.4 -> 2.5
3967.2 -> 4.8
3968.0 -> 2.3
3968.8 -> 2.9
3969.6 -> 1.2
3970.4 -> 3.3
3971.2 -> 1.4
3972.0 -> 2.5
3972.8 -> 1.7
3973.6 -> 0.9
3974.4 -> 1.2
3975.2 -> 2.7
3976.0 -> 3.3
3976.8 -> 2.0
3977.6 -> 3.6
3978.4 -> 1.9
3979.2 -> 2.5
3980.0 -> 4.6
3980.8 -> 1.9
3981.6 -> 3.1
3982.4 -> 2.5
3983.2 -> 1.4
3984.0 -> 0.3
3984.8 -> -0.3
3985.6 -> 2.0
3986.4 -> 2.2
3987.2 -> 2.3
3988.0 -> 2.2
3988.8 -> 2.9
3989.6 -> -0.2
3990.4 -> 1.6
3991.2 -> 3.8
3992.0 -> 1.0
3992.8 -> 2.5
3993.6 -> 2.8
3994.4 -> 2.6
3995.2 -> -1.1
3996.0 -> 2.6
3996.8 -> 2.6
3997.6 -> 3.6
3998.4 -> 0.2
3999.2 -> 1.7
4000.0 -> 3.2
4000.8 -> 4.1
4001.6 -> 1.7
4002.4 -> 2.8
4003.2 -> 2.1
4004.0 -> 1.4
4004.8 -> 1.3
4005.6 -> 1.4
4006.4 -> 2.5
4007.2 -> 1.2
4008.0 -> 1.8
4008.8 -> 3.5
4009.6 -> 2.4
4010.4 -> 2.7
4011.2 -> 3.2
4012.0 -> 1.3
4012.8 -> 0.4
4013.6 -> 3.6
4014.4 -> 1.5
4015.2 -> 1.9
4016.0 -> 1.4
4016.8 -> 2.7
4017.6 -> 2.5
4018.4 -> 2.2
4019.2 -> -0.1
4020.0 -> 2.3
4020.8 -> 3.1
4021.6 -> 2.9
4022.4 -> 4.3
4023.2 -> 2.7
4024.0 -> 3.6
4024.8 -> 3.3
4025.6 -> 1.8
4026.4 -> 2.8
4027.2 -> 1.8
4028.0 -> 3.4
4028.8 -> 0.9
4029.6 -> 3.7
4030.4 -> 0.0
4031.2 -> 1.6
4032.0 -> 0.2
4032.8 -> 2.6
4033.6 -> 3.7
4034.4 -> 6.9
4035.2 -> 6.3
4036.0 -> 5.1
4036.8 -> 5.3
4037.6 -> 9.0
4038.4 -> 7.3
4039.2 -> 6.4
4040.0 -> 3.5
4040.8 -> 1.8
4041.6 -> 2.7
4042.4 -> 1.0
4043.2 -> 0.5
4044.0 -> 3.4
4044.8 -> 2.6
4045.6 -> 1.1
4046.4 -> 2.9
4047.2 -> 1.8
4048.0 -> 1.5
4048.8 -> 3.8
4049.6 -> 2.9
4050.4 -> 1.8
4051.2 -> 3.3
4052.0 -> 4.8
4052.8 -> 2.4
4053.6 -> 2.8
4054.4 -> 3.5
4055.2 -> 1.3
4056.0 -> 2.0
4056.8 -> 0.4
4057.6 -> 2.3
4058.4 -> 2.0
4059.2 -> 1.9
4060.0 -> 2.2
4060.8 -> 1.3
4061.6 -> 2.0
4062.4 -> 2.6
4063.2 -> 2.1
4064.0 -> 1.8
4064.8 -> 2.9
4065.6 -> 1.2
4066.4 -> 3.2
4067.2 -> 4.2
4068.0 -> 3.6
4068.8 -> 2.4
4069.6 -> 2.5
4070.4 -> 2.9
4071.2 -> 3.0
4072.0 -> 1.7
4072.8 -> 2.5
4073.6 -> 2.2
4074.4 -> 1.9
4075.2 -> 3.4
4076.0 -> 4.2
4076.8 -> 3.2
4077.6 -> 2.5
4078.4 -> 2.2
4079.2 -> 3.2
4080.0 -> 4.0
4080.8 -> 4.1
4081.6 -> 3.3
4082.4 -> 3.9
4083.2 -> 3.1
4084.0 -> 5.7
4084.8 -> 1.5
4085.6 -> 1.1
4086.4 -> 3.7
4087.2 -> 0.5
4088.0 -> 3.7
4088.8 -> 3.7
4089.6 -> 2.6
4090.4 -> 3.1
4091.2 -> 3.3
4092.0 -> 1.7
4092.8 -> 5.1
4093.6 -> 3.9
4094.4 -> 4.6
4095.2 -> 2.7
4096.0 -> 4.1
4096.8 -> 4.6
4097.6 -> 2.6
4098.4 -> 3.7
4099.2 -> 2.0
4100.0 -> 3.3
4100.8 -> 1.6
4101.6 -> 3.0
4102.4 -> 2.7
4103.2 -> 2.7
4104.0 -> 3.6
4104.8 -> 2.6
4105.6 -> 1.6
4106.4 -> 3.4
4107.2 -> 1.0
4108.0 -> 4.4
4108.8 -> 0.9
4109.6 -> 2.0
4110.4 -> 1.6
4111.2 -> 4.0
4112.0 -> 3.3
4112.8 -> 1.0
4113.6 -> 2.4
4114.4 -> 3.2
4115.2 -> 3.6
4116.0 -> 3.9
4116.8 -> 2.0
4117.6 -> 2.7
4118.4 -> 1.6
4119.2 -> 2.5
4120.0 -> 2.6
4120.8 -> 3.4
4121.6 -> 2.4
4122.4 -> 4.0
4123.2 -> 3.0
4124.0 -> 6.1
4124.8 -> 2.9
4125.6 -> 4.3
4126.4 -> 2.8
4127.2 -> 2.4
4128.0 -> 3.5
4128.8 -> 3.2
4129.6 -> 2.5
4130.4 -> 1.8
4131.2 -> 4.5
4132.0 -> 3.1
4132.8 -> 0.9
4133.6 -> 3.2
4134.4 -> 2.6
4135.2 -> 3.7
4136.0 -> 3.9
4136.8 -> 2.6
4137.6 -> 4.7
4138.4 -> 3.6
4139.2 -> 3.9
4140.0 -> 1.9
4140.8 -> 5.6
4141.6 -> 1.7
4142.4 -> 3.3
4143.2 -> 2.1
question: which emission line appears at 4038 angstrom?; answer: [O II]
